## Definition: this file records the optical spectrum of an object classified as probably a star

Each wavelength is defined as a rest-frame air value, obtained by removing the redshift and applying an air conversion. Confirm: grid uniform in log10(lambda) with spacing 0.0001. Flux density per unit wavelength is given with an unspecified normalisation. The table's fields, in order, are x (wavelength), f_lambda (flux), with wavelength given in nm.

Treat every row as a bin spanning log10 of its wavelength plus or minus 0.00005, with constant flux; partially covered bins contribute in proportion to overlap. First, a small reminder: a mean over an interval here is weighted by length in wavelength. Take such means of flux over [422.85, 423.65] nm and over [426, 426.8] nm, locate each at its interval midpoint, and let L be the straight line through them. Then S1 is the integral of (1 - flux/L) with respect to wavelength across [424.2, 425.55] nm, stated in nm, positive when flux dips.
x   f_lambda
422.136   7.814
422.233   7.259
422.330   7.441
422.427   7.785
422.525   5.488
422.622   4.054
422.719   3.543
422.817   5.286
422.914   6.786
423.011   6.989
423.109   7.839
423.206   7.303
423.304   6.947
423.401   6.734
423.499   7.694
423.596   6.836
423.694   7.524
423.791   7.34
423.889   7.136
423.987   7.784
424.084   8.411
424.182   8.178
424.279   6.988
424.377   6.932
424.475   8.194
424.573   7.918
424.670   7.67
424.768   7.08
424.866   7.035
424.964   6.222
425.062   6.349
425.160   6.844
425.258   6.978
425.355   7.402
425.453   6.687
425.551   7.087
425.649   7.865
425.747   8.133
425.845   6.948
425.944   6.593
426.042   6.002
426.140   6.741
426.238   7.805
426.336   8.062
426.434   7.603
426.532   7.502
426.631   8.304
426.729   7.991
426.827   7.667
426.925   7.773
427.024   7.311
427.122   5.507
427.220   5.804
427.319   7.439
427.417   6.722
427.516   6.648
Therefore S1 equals 0.04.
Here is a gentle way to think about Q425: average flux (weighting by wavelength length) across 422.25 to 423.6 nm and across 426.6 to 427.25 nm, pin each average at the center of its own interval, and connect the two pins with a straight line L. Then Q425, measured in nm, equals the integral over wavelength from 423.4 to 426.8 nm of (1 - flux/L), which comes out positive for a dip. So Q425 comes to -0.23 nm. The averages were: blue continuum 6.49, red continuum 7.21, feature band 7.34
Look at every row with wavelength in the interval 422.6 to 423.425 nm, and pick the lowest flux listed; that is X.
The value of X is 3.543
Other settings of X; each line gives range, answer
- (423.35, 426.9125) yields 6.002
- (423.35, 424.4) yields 6.734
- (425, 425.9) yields 6.349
